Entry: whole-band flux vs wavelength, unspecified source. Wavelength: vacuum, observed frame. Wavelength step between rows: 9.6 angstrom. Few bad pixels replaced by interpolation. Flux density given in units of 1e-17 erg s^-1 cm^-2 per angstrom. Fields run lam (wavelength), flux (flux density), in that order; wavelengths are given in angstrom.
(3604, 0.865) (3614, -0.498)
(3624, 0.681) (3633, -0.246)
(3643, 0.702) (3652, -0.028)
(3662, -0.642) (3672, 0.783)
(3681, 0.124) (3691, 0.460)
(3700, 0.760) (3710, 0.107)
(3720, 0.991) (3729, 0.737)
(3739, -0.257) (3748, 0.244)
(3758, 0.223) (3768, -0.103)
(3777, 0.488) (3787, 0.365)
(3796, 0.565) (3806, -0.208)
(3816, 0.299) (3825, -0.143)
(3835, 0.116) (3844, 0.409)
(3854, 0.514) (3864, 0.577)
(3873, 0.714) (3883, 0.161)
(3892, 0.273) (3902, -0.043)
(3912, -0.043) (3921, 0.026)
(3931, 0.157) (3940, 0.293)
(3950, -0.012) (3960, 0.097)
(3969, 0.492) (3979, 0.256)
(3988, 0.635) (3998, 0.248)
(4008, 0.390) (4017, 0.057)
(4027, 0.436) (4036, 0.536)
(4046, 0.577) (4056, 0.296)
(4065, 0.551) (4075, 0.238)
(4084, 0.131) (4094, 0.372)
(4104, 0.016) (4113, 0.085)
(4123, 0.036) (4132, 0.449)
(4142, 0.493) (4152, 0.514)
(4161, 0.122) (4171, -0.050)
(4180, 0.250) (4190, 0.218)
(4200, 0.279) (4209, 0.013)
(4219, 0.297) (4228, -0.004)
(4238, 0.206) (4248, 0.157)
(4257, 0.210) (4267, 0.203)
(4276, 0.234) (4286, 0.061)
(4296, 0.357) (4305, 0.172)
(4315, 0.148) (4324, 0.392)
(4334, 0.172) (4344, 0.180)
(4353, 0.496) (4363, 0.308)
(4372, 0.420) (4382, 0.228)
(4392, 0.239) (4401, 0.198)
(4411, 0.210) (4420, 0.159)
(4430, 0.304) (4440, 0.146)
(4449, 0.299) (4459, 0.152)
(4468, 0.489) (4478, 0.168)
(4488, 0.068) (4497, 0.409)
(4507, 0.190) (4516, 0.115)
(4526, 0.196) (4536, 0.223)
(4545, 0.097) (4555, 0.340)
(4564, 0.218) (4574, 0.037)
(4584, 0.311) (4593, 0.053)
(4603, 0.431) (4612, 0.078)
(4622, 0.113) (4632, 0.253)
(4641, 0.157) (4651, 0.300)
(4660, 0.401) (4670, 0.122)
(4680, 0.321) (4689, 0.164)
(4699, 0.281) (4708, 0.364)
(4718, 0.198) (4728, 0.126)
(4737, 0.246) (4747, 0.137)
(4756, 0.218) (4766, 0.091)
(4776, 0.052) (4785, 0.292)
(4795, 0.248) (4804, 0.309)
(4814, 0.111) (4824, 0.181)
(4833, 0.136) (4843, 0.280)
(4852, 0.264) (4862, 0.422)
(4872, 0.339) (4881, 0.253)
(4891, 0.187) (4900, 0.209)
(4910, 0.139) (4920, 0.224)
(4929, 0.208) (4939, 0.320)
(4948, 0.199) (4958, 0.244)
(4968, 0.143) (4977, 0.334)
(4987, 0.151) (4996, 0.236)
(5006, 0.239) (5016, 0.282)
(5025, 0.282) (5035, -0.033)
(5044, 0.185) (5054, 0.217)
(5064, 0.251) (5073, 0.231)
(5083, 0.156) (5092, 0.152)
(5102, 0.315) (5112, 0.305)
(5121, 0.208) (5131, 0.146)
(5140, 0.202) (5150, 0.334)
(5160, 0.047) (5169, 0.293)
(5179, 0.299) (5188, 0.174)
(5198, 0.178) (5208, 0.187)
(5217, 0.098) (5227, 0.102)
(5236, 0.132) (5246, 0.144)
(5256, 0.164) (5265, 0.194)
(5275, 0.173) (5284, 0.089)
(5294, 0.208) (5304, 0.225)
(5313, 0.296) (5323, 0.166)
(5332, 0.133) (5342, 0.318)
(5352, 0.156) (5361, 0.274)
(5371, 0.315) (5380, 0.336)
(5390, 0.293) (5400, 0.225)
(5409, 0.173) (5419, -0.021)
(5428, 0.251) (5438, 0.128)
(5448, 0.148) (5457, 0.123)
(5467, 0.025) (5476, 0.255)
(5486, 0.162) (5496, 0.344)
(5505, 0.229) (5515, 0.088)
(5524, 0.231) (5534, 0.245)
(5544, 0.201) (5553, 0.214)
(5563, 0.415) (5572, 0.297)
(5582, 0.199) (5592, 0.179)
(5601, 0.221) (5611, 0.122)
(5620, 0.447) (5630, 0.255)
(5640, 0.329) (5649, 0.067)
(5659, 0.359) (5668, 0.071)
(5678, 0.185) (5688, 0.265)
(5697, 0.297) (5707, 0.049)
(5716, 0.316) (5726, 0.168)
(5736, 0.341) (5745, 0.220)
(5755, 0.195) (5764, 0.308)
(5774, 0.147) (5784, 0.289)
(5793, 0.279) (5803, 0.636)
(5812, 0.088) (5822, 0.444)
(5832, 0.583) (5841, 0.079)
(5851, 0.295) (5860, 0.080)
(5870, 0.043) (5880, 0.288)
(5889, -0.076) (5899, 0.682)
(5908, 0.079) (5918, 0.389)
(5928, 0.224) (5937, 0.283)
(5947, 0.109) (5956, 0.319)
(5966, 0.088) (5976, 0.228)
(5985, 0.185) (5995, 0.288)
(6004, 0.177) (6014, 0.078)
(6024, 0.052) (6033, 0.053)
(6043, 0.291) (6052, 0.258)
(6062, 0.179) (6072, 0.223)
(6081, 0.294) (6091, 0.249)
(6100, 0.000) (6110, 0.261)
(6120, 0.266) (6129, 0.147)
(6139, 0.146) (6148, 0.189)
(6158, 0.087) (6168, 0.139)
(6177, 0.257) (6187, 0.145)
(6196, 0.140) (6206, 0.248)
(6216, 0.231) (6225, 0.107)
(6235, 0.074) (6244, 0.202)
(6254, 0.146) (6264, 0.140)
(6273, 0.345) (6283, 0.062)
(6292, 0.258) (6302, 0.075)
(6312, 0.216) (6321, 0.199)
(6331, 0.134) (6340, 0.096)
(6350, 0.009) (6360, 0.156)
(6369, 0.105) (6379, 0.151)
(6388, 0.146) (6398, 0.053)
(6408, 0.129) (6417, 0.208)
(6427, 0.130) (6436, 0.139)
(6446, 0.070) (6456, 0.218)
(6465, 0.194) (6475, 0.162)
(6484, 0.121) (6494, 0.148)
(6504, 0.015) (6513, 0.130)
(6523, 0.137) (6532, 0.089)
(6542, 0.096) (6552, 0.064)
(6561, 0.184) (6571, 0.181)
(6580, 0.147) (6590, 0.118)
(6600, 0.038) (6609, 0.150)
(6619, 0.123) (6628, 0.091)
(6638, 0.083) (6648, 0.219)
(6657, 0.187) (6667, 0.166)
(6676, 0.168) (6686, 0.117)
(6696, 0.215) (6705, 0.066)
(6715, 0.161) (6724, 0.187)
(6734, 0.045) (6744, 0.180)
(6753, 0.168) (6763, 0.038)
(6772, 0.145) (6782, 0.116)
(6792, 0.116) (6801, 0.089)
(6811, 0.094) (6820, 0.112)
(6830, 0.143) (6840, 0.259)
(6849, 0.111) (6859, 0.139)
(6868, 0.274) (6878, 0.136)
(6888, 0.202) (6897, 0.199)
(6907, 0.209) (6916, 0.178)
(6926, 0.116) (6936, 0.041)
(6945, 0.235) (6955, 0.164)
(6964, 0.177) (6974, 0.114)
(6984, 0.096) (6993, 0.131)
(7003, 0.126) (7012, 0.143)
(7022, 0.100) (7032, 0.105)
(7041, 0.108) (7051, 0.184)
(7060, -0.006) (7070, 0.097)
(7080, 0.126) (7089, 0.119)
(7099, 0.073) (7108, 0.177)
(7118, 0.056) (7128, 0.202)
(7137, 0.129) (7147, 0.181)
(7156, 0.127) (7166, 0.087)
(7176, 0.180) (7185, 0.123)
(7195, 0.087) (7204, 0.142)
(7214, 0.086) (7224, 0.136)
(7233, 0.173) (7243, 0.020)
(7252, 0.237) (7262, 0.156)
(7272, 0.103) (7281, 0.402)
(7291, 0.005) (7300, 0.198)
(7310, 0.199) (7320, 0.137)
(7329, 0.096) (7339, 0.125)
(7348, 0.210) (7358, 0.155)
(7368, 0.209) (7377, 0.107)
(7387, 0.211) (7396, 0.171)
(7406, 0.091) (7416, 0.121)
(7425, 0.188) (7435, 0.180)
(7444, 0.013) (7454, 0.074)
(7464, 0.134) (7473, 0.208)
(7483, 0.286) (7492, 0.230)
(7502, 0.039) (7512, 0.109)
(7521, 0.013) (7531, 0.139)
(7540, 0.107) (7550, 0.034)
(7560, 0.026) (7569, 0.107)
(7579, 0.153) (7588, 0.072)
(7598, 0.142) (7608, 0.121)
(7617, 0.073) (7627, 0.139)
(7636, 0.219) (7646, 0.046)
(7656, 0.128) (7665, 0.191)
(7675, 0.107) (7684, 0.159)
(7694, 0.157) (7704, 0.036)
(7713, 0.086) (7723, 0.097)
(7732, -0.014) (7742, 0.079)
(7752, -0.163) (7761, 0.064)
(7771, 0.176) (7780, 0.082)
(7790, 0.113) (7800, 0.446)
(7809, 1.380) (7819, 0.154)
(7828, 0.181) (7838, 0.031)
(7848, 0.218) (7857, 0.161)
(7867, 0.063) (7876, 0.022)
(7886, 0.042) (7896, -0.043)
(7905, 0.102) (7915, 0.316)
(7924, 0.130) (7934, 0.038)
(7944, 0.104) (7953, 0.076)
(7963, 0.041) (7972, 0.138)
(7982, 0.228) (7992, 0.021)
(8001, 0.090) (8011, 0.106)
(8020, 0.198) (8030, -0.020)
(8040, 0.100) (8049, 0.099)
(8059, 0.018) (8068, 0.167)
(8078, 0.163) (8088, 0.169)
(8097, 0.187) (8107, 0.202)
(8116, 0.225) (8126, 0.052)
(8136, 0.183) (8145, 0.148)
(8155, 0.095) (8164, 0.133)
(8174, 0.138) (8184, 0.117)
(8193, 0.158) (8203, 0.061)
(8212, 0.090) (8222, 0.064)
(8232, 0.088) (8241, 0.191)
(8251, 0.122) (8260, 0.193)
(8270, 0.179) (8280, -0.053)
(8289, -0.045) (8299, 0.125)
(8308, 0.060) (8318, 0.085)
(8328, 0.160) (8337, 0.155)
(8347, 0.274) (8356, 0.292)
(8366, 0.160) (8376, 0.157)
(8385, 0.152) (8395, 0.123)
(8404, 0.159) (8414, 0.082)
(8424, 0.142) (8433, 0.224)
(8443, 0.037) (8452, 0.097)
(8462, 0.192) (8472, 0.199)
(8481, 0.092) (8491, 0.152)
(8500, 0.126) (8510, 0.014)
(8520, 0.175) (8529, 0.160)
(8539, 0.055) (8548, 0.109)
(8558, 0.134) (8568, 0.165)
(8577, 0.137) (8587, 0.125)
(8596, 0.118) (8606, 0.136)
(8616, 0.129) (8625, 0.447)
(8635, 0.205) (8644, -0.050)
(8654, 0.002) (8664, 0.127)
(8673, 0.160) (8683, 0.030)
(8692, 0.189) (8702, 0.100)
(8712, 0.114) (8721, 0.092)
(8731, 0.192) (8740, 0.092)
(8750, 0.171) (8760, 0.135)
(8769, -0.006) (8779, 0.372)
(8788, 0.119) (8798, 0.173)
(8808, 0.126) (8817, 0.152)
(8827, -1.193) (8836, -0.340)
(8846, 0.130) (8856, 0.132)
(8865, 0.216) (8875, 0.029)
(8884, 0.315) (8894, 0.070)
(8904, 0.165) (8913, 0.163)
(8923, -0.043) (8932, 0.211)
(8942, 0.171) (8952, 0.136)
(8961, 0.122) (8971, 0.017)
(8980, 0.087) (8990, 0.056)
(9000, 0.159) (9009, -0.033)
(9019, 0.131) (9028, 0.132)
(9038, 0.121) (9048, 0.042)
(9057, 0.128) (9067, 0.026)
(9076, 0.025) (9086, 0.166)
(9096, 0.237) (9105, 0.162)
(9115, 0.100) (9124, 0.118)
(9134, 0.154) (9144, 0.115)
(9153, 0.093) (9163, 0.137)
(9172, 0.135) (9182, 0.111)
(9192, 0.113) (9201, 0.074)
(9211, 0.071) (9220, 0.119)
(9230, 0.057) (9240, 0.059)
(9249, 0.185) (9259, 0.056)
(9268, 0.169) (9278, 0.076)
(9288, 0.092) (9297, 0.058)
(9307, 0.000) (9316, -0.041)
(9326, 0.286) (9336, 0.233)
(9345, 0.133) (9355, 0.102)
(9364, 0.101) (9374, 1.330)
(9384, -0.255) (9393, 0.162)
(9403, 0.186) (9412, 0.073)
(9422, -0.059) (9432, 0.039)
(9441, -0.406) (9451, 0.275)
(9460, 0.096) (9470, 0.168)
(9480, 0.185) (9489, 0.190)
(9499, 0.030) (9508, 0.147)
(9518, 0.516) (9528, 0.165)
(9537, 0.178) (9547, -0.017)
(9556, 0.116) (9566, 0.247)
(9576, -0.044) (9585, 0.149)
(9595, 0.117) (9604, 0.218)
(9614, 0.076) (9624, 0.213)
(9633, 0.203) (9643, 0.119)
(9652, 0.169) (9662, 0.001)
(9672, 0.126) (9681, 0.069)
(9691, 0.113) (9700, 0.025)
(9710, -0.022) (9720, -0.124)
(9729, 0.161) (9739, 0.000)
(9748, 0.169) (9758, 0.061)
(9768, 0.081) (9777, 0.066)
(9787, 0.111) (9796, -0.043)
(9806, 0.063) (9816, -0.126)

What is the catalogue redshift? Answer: 1.09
